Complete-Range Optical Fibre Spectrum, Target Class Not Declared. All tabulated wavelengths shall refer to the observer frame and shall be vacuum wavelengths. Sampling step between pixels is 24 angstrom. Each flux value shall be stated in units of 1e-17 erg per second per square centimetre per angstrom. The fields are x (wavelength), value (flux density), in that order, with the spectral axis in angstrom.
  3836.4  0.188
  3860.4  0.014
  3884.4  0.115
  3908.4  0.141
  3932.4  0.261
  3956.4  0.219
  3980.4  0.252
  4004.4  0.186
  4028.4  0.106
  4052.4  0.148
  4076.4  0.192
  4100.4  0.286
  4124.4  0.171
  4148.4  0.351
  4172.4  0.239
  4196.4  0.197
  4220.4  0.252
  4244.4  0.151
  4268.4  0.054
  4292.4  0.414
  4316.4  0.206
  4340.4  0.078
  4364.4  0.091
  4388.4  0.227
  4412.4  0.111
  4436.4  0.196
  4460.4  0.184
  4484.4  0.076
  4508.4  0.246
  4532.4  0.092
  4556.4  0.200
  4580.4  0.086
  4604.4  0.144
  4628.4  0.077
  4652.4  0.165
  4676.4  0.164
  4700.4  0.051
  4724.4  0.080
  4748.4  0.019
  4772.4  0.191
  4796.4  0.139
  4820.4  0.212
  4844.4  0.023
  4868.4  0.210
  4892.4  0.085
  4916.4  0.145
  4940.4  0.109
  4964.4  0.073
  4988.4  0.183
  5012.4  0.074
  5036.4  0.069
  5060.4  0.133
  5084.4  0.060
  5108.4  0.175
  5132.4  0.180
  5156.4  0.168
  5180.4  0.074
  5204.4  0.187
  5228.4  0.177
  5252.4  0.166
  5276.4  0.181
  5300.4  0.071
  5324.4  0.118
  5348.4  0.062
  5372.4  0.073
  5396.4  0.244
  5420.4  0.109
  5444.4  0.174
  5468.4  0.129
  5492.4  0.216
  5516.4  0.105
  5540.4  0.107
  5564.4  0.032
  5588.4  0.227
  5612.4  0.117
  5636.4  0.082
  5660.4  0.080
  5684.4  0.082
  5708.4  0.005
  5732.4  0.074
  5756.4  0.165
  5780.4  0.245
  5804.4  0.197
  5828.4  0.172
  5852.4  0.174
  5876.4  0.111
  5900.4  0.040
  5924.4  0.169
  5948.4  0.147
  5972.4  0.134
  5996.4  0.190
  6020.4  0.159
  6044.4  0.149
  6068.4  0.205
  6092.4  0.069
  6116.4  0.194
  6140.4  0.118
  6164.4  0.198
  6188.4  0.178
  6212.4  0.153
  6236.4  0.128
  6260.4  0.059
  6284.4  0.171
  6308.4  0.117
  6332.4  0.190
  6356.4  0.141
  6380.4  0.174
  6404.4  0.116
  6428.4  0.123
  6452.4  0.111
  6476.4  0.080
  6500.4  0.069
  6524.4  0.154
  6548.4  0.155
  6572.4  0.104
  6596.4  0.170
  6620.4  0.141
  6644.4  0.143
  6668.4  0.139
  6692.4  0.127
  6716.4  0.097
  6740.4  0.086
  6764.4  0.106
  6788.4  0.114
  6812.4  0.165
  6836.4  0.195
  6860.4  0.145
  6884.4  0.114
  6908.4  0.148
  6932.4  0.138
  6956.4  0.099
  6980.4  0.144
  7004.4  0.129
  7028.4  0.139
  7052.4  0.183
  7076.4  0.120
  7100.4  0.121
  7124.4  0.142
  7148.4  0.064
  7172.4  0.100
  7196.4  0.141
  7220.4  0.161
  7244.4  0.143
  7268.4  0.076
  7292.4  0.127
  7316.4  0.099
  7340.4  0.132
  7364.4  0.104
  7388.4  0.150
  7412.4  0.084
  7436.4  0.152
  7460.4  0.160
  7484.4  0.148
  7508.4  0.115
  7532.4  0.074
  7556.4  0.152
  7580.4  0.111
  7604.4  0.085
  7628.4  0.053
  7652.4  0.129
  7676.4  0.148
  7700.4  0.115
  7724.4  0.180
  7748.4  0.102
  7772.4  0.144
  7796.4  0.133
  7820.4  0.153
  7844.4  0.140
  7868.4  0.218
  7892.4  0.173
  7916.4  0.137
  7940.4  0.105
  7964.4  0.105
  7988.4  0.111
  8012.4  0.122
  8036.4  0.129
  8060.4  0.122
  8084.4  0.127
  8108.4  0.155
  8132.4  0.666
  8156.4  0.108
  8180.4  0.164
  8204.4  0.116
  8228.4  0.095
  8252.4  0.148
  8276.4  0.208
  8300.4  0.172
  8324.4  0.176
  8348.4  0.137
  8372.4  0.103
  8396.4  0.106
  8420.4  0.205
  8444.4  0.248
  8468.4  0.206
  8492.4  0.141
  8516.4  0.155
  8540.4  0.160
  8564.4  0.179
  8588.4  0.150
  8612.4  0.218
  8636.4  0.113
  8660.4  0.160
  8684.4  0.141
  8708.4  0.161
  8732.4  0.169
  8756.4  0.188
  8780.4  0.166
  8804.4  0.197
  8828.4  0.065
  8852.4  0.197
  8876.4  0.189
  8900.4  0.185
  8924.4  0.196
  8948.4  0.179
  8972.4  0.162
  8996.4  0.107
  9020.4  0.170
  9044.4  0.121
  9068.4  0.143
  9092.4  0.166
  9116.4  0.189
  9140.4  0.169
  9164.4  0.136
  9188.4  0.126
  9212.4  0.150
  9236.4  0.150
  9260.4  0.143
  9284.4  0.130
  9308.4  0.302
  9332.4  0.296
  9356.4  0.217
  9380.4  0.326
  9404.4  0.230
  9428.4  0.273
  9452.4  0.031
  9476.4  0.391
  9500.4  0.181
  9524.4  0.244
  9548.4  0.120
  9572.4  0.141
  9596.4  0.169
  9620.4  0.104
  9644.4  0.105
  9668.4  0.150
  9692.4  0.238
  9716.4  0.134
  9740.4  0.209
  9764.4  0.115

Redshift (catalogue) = 1.18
